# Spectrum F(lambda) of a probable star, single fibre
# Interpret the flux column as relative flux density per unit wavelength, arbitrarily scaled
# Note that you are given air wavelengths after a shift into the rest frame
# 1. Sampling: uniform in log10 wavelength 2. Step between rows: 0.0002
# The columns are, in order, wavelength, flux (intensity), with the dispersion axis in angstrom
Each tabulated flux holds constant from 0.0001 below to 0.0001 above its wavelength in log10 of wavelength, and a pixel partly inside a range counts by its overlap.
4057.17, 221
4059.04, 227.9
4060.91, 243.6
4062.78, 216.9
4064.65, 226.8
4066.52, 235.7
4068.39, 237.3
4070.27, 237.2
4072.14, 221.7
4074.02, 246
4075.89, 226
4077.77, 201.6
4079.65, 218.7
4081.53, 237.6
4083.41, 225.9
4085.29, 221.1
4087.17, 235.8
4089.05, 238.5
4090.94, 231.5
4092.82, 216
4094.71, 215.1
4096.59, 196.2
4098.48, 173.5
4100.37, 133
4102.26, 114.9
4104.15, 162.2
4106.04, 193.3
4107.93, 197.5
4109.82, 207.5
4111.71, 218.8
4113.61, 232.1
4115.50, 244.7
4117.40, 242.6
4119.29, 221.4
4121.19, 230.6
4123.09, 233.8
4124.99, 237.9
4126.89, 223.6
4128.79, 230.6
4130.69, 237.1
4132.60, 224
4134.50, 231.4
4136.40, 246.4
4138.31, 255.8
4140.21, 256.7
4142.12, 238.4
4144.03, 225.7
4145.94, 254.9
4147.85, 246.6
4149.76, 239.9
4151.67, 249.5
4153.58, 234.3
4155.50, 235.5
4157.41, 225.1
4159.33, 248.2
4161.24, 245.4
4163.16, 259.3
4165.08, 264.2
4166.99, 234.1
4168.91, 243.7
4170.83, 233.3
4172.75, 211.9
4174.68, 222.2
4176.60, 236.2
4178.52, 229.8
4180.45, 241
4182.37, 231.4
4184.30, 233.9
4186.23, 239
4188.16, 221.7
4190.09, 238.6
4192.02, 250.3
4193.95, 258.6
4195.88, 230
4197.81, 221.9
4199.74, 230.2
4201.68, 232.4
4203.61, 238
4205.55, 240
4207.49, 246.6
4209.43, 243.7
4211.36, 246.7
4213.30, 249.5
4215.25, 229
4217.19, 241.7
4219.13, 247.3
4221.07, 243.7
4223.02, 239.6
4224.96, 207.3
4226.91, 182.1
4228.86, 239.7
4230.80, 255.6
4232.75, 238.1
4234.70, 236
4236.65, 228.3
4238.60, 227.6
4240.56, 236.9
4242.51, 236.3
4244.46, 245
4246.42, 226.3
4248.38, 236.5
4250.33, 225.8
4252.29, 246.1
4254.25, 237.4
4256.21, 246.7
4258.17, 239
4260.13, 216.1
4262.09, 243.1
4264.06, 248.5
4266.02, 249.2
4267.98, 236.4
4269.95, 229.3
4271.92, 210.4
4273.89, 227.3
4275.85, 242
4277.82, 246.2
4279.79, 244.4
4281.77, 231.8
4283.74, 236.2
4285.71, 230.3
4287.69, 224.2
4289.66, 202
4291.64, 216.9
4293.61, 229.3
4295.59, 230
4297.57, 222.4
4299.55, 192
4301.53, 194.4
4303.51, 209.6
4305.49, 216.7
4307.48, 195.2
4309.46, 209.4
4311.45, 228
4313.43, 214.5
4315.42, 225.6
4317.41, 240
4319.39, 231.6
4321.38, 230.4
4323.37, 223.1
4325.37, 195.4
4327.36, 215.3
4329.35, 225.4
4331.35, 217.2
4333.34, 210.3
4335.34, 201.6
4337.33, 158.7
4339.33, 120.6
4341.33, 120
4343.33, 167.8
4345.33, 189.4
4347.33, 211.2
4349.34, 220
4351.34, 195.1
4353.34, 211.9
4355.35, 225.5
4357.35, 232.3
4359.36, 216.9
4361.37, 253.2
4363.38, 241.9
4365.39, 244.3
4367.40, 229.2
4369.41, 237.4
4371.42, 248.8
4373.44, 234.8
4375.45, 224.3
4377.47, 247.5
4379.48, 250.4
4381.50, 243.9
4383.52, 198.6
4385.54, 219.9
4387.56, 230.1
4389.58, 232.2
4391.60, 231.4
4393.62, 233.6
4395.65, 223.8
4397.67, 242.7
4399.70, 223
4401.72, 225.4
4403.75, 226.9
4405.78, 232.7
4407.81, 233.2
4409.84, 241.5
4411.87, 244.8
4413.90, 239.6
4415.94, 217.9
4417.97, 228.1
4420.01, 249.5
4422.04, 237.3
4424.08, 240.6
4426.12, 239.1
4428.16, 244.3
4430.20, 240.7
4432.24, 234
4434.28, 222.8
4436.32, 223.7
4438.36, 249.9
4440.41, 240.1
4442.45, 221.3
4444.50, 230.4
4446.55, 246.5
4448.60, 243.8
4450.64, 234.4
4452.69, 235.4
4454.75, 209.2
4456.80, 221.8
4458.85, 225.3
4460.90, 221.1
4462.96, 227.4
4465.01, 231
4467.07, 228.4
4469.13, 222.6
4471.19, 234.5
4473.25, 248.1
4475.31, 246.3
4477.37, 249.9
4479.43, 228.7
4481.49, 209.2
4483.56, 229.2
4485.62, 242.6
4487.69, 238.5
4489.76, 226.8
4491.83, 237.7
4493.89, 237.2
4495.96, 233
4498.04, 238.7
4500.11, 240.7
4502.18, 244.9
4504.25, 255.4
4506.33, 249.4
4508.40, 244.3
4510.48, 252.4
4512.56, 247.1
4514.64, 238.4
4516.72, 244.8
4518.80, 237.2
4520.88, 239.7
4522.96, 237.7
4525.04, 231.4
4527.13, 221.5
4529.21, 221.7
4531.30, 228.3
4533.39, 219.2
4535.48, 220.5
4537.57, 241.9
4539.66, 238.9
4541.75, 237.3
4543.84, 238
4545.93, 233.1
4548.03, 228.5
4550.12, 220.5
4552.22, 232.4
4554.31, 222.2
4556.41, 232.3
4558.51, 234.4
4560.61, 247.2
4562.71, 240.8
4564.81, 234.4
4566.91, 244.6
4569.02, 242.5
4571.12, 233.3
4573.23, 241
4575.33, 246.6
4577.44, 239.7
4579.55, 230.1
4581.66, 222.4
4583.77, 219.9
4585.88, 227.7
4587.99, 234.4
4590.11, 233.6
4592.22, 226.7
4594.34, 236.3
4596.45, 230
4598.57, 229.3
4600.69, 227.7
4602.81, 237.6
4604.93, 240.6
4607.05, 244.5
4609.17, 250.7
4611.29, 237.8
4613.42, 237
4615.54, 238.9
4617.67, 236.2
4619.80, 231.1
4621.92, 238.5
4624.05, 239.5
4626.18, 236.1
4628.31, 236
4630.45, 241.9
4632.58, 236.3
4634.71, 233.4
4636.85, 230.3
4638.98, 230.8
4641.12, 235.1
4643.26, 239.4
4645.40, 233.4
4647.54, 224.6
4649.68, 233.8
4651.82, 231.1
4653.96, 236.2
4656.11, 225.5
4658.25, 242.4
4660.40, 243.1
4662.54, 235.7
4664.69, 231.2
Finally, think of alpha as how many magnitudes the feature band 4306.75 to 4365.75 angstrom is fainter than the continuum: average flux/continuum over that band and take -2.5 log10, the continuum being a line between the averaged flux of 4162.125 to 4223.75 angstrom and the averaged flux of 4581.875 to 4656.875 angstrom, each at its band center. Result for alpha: 0.14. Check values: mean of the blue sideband 238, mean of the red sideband 234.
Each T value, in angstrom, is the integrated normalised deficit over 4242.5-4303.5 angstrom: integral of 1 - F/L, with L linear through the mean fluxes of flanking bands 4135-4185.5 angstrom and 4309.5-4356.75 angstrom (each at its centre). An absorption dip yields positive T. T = -3.79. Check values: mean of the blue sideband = 240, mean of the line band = 230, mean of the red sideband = 204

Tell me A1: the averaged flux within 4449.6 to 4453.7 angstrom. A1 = 235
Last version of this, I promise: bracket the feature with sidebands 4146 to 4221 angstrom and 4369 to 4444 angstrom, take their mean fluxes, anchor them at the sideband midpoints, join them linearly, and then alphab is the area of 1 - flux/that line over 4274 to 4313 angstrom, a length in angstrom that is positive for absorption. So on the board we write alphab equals 2.5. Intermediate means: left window 239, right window 234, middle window 221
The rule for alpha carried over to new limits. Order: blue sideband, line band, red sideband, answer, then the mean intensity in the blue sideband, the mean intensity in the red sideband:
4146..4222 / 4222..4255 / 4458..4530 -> 0.03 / 239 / 236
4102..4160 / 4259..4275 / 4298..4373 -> -0.08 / 228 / 211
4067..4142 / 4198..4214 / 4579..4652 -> -0.08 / 220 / 234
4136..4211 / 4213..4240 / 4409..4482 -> 0.03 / 239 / 234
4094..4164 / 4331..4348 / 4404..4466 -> 0.30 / 223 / 233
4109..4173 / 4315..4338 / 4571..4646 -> 0.10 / 238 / 235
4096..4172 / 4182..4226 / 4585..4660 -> -0.05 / 226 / 235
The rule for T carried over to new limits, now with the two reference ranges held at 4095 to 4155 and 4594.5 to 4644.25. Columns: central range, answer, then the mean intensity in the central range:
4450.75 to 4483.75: 0.3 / 229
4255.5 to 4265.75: -0.6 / 239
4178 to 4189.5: -0.5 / 233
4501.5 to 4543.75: -0.8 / 238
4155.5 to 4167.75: -1.3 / 246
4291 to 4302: 0.5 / 215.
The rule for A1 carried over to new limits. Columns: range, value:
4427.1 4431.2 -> 242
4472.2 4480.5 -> 243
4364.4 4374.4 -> 239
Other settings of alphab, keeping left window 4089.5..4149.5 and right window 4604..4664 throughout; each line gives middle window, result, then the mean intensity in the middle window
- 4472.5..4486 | -0.27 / 236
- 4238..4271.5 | -1.94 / 236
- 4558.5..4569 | -0.32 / 241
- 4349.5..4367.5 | -0.02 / 227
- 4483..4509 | -0.93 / 240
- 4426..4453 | -0.74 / 236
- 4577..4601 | 0.53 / 230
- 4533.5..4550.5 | 0.09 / 232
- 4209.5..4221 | -1.07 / 243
